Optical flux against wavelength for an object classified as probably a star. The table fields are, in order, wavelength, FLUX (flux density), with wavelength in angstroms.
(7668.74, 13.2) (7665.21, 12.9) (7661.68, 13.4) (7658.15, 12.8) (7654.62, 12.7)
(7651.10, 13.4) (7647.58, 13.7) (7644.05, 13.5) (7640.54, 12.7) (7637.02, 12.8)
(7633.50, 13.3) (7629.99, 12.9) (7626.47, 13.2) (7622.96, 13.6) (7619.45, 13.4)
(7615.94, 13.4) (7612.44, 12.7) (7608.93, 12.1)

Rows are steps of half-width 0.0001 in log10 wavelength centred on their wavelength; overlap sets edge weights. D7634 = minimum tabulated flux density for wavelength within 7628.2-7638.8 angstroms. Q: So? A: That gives 12.8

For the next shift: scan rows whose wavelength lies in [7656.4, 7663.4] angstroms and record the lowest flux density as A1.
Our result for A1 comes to 12.8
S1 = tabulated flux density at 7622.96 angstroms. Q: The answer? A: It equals 13.6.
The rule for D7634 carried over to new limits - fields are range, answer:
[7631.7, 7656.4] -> 12.7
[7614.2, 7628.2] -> 13.2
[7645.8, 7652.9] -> 13.4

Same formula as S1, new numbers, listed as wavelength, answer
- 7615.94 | 13.4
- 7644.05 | 13.5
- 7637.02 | 12.8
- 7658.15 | 12.8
